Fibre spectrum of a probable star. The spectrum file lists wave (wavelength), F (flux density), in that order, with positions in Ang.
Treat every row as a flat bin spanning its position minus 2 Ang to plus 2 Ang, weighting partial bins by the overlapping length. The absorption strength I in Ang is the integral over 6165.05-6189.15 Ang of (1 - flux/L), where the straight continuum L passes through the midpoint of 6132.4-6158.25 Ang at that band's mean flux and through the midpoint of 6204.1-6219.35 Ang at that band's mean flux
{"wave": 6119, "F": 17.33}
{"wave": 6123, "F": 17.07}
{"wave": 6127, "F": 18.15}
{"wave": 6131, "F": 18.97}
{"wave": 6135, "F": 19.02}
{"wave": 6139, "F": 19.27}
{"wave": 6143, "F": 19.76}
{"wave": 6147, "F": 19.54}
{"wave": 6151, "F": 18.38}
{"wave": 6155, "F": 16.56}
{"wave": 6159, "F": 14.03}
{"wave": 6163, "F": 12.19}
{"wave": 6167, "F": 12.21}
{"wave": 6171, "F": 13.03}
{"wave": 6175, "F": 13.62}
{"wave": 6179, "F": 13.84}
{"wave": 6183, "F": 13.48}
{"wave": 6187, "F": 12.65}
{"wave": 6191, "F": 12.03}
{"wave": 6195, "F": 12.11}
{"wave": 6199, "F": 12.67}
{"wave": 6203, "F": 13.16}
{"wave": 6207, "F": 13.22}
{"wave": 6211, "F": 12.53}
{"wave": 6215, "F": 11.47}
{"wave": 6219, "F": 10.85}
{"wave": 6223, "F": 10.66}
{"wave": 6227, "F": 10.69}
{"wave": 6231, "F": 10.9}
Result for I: 3.6 Ang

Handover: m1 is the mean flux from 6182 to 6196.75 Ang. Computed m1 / 12.5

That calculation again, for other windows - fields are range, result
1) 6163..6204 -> 12.8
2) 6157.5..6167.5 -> 12.8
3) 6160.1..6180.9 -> 13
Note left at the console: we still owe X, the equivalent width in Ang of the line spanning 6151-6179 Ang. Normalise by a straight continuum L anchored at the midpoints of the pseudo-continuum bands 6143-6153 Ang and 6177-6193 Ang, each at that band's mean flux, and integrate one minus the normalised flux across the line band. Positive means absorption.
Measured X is 4.0 Ang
